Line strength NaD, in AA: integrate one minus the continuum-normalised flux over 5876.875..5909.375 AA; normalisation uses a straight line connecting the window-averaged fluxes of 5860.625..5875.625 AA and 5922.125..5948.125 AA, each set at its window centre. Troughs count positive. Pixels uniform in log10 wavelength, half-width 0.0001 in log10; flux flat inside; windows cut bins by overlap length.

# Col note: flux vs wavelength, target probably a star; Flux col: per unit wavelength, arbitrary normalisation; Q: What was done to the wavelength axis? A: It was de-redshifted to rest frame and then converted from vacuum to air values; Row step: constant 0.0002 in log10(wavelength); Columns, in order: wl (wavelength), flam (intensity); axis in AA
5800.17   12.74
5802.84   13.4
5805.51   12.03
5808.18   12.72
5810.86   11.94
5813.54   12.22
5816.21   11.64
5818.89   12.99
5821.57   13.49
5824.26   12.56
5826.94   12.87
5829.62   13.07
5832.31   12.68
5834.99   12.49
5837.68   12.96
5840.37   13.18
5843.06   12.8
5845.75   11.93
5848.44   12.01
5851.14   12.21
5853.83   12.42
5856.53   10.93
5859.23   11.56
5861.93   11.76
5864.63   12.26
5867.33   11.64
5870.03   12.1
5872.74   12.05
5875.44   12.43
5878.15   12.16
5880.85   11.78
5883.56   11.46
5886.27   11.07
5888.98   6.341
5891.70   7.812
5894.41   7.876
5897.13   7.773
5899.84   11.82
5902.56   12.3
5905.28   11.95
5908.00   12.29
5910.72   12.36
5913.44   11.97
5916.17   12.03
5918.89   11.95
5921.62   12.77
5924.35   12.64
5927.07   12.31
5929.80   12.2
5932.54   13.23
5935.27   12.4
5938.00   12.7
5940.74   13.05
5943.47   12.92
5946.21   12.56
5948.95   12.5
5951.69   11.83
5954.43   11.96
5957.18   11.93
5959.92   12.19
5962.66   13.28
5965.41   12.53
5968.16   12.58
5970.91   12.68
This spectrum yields 5.0 AA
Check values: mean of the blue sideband 12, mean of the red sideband 12.7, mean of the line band 10.4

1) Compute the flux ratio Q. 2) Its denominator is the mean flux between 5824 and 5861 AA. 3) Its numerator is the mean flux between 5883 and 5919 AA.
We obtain 0.9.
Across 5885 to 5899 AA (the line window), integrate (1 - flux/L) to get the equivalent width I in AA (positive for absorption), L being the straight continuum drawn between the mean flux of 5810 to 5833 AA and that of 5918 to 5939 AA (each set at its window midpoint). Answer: 4.8 AA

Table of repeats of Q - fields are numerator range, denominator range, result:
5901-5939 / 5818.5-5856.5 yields 0.98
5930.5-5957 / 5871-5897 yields 1.22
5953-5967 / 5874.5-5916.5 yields 1.15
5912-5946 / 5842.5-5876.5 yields 1.04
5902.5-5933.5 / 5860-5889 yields 1.06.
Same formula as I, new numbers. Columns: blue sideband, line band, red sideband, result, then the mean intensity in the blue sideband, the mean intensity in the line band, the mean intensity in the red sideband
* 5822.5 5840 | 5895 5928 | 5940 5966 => 2.17 AA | 12.8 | 11.8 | 12.5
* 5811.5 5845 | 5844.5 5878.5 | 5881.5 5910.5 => -1.44 AA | 12.7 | 12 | 10.2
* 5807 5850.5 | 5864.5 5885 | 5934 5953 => 1.00 AA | 12.6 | 12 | 12.6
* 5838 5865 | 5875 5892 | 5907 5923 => 2.35 AA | 12.1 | 10.5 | 12.2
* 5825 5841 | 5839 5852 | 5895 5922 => 0.21 AA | 12.9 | 12.4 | 11.6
